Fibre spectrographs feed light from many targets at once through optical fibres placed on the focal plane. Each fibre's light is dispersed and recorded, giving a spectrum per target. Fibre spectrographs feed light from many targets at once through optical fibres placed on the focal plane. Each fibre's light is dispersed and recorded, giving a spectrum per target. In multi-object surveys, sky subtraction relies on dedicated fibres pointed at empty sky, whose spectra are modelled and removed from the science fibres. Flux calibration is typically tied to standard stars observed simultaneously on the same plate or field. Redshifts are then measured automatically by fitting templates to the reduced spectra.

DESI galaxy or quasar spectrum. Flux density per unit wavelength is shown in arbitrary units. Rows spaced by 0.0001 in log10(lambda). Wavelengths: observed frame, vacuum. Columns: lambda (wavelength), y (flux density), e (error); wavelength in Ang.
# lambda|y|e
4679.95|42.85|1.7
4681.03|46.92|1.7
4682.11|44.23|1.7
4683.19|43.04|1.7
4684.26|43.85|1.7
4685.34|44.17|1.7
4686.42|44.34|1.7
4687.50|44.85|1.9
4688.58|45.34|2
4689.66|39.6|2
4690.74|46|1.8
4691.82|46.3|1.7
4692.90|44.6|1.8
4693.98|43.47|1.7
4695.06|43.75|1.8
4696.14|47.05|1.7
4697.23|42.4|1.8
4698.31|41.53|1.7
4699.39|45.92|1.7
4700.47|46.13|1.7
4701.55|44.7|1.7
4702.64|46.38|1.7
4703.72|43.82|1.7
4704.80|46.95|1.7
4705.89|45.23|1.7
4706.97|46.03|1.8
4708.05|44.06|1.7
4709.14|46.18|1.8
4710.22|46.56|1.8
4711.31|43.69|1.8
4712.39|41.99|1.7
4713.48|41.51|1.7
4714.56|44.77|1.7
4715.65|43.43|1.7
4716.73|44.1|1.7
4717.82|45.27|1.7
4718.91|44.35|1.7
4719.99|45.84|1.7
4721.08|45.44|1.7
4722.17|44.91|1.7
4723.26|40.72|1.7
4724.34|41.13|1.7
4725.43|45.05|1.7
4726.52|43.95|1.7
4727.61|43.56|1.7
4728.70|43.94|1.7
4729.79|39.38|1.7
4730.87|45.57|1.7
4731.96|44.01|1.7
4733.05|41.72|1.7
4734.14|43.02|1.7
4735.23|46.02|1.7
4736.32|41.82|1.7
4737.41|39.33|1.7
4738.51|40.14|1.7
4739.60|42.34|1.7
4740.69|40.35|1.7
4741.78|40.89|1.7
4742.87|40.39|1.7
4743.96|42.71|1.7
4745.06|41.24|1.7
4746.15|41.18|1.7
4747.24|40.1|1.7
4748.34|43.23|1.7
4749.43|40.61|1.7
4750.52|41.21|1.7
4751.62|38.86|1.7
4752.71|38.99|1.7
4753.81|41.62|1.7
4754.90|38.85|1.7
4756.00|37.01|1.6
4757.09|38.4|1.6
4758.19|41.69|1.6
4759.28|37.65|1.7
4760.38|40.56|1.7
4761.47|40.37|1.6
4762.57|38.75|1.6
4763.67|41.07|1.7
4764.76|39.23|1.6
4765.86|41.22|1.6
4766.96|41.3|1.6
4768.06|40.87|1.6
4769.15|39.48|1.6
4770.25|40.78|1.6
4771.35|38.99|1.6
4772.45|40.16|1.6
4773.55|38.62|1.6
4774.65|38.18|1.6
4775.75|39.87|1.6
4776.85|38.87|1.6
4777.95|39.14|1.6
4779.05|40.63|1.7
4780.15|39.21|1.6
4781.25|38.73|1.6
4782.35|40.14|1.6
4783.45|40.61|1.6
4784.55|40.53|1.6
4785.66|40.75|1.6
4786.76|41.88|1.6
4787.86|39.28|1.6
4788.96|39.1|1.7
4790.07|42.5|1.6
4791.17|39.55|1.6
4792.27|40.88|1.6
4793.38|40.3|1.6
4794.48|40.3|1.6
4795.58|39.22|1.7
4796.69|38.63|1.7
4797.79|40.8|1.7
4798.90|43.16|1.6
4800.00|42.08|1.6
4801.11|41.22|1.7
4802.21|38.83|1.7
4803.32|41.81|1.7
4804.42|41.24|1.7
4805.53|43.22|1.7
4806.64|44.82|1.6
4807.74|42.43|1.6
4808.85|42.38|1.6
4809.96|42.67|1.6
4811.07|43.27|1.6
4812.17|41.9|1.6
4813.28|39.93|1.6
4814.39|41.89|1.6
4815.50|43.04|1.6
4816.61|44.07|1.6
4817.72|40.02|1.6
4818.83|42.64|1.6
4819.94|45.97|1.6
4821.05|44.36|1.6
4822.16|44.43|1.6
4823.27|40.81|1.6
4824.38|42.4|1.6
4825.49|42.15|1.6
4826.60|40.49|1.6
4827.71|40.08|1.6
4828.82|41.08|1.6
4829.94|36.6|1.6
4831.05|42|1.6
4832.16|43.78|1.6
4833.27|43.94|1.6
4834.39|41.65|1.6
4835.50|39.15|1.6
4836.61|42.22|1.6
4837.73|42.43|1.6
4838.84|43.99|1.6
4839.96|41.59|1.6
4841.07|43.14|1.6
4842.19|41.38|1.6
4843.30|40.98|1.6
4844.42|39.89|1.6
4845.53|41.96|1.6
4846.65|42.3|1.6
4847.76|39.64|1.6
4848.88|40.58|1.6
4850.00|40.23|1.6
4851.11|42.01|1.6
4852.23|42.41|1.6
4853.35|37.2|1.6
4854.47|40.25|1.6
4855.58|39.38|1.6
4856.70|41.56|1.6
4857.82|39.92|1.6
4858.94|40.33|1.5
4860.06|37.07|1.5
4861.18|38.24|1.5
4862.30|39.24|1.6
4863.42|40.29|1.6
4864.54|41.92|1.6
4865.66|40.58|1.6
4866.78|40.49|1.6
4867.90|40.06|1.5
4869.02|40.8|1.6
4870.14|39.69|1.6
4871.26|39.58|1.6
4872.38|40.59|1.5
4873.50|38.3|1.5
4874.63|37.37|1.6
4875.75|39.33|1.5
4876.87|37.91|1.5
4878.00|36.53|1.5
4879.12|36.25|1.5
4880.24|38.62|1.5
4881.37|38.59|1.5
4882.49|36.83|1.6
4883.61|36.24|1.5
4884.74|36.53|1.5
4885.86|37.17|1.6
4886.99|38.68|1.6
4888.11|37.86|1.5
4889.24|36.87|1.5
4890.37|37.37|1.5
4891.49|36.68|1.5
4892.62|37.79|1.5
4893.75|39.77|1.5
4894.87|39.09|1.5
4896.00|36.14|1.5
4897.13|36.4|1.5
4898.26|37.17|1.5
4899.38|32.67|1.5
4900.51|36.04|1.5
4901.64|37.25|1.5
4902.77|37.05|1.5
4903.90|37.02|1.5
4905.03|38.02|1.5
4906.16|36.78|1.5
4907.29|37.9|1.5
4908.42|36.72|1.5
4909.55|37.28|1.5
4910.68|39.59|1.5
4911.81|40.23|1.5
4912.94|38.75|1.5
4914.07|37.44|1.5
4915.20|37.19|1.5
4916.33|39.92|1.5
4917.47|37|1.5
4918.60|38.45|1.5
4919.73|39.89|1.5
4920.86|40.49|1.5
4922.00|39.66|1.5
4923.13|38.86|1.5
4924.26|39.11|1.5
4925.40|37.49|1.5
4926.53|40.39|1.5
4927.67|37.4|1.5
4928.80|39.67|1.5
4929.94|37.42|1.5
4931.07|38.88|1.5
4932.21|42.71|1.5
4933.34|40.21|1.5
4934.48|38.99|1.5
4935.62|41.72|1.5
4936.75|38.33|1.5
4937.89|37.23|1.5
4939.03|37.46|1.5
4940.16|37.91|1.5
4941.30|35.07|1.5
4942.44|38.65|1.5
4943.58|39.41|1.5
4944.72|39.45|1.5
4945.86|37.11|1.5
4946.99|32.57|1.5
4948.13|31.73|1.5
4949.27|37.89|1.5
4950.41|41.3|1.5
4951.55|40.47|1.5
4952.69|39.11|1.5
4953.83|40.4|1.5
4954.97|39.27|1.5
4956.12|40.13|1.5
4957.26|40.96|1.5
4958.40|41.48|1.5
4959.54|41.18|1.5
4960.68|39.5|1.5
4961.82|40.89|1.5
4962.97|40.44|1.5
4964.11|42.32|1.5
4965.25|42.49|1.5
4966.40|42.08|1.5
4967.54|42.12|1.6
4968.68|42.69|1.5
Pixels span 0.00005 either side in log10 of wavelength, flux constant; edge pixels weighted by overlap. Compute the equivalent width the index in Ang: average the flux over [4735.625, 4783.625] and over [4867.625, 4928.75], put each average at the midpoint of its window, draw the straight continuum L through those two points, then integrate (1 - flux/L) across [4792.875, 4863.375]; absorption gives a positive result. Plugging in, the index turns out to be -4.1 Ang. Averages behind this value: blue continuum 40.1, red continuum 38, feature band 41.4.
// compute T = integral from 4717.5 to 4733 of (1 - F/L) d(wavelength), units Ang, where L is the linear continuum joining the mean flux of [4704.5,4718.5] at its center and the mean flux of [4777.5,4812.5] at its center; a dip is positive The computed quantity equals 0.09 Ang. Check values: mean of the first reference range 44.5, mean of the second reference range 41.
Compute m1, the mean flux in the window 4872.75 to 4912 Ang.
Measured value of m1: 37.4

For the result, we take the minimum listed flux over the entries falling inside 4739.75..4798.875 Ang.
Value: 37.01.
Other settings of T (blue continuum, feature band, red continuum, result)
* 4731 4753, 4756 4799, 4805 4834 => 2.0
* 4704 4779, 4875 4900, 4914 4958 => 1.4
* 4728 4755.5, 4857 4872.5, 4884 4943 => -0.3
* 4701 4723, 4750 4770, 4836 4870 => 1.6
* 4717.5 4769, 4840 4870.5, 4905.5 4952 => -0.6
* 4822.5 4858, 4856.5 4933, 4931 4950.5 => 2.1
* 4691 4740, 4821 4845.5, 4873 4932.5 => -0.9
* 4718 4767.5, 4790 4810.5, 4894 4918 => -0.6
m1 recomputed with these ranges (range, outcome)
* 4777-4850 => 41.4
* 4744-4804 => 40.2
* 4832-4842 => 42.3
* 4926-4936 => 39.6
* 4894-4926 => 37.9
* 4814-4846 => 42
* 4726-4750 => 42.1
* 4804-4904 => 40.1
